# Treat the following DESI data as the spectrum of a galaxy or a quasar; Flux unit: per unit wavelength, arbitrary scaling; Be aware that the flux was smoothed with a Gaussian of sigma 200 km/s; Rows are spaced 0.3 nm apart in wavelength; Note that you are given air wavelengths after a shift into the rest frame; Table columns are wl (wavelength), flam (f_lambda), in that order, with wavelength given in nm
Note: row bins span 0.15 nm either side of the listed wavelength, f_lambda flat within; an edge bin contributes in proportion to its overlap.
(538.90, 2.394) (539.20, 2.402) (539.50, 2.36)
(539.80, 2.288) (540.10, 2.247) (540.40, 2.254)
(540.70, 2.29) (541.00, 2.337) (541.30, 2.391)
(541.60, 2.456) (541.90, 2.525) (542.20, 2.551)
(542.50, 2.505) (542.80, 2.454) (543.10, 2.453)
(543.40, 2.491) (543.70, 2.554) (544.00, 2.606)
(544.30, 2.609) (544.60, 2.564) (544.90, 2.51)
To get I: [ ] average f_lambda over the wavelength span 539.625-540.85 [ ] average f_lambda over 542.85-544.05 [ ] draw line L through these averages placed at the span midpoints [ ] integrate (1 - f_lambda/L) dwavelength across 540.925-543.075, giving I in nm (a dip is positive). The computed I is -0.05 nm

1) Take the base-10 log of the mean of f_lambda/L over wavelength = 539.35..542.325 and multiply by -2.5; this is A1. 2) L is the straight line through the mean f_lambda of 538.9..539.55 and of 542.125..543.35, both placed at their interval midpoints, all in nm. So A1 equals 0.03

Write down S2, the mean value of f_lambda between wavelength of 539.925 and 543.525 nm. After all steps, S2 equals 2.41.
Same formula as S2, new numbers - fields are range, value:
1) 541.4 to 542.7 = 2.5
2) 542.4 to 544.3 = 2.52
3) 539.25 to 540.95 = 2.3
